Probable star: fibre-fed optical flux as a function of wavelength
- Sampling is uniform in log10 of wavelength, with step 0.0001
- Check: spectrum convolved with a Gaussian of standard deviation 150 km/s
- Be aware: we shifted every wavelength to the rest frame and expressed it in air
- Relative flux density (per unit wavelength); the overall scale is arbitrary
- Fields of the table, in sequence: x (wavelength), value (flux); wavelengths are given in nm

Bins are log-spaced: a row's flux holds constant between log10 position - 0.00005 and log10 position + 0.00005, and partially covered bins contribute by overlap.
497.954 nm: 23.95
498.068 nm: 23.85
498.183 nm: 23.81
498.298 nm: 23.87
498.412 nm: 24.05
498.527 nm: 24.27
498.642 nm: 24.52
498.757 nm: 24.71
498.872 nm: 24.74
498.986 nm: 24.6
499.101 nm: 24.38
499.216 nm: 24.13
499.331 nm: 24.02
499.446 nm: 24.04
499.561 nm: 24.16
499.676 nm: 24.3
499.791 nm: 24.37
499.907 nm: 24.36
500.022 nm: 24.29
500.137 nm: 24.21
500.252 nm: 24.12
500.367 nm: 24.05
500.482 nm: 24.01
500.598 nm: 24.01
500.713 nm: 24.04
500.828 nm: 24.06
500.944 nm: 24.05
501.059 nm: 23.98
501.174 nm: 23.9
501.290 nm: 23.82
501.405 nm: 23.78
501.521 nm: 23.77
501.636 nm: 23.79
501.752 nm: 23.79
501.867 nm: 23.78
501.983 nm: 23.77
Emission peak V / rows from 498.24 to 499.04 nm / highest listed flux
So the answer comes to 24.74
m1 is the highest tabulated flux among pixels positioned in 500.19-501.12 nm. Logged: 24.12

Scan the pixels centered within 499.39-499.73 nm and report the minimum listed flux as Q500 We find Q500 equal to 24.04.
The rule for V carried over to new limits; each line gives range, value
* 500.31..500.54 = 24.05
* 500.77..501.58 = 24.06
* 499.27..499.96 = 24.37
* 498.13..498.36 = 23.87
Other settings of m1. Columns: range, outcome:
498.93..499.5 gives 24.6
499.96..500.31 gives 24.29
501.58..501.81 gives 23.79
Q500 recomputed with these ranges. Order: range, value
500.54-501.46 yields 23.78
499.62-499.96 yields 24.3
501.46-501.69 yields 23.77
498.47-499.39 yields 24.02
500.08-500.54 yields 24.01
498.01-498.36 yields 23.81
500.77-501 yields 24.05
